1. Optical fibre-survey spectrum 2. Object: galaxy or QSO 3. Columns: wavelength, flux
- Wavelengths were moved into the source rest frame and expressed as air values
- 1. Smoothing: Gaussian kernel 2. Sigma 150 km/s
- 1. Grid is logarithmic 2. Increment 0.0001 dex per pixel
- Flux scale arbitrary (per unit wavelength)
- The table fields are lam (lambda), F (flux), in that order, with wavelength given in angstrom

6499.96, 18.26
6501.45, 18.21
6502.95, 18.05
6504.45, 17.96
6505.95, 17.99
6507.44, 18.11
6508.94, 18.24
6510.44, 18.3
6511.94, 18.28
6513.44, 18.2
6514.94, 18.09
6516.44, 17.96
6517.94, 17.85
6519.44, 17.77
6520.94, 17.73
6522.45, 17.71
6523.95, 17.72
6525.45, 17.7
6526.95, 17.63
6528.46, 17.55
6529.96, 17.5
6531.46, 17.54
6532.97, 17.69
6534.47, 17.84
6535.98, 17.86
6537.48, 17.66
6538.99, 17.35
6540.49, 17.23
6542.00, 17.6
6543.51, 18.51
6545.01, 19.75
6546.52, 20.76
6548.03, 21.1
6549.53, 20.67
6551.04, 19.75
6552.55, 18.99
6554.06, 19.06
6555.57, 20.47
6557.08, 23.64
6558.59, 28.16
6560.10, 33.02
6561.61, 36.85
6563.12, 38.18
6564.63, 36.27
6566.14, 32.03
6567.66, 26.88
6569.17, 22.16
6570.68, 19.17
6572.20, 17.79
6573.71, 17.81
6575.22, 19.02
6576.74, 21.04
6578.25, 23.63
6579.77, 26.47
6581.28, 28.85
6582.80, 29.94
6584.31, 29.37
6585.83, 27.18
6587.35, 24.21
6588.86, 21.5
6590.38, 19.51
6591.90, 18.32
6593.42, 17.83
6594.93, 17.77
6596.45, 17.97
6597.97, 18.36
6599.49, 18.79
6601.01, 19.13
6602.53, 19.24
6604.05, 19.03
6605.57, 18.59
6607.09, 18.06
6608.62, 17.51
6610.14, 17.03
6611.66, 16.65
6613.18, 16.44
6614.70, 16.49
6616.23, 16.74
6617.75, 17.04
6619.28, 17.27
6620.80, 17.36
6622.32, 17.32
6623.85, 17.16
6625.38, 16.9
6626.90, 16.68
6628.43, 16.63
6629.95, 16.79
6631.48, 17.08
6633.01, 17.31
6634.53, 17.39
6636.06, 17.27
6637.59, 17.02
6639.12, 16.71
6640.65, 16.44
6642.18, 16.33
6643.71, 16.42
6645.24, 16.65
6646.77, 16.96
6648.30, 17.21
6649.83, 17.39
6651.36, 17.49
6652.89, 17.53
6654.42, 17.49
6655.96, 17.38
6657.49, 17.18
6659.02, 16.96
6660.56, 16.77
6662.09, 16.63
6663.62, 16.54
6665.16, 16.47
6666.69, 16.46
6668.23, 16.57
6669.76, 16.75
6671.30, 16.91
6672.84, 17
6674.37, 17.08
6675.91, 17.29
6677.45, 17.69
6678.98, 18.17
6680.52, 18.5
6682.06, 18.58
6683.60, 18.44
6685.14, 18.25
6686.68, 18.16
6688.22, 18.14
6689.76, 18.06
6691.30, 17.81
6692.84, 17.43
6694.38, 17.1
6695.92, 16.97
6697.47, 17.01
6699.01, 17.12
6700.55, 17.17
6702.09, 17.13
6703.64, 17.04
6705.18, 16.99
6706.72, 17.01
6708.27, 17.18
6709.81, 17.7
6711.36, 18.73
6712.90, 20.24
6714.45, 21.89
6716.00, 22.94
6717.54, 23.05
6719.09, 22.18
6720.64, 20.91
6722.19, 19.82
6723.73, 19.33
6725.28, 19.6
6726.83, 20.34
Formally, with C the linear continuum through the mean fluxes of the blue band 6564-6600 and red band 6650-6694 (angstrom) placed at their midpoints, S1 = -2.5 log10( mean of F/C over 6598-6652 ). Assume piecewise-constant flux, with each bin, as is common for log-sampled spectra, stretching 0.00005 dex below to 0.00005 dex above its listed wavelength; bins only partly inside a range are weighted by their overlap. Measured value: 0.17 mag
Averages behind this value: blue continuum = 23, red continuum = 17.4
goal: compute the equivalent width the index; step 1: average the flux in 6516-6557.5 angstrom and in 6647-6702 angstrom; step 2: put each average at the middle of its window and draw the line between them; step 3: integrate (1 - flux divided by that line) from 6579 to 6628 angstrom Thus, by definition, -4.6 angstrom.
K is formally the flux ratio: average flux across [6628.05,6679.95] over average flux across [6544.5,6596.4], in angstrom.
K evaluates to 0.71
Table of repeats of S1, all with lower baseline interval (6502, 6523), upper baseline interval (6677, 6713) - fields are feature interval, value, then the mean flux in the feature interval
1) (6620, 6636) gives 0.047 mag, 17.1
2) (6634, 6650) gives 0.060 mag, 16.9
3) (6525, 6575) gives -0.215 mag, 21.9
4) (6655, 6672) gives 0.063 mag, 16.8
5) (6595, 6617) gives 0.001 mag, 17.9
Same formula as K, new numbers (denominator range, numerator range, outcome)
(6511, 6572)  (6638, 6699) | 0.82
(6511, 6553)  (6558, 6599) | 1.35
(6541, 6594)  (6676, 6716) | 0.76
